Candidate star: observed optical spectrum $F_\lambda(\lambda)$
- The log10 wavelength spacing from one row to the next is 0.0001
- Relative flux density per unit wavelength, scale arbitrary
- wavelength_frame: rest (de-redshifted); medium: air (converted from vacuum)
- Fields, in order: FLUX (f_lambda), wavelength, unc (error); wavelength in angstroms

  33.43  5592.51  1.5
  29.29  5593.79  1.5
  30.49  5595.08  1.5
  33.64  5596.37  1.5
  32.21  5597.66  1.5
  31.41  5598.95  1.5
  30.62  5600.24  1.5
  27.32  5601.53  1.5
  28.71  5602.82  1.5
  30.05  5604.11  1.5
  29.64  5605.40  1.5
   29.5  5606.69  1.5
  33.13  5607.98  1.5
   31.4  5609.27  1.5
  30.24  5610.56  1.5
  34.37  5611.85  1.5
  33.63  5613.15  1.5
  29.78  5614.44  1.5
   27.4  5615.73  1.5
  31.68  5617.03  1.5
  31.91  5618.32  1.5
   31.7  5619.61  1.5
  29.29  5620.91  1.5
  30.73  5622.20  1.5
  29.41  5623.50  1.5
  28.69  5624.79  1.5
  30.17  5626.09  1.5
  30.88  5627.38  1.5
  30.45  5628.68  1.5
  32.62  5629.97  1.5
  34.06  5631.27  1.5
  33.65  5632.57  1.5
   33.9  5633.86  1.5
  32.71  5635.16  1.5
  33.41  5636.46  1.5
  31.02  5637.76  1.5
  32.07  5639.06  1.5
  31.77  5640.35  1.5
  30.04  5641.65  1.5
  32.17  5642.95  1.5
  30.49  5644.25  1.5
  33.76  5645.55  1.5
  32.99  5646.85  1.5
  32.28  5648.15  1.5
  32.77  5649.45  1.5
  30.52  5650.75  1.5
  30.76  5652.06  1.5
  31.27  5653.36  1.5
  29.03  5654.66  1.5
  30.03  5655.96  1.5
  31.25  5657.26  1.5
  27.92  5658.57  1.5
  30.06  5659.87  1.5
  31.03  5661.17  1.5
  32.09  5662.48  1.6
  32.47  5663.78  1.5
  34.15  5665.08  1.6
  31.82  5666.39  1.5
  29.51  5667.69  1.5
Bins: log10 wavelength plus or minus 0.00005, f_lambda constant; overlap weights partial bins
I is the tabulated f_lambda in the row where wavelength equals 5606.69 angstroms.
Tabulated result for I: 29.5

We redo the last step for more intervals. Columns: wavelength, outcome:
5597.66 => 32.21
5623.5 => 29.41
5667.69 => 29.51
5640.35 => 31.77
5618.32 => 31.91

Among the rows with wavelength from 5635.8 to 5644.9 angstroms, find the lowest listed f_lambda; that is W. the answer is 30.04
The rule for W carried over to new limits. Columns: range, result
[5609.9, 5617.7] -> 27.4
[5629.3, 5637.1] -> 32.62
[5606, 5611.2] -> 29.5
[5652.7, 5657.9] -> 29.03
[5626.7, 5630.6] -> 30.45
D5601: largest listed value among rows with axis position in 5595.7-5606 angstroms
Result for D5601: 33.64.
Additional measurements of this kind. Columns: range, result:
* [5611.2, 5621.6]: 34.37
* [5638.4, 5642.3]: 32.07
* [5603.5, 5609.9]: 33.13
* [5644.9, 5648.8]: 33.76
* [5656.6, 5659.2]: 31.25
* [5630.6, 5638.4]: 34.06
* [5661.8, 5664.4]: 32.47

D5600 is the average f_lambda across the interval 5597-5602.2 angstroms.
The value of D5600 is 30.4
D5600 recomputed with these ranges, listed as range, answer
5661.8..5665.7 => 32.9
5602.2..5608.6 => 30.2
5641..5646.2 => 31.6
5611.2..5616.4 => 31.3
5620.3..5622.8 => 30.1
